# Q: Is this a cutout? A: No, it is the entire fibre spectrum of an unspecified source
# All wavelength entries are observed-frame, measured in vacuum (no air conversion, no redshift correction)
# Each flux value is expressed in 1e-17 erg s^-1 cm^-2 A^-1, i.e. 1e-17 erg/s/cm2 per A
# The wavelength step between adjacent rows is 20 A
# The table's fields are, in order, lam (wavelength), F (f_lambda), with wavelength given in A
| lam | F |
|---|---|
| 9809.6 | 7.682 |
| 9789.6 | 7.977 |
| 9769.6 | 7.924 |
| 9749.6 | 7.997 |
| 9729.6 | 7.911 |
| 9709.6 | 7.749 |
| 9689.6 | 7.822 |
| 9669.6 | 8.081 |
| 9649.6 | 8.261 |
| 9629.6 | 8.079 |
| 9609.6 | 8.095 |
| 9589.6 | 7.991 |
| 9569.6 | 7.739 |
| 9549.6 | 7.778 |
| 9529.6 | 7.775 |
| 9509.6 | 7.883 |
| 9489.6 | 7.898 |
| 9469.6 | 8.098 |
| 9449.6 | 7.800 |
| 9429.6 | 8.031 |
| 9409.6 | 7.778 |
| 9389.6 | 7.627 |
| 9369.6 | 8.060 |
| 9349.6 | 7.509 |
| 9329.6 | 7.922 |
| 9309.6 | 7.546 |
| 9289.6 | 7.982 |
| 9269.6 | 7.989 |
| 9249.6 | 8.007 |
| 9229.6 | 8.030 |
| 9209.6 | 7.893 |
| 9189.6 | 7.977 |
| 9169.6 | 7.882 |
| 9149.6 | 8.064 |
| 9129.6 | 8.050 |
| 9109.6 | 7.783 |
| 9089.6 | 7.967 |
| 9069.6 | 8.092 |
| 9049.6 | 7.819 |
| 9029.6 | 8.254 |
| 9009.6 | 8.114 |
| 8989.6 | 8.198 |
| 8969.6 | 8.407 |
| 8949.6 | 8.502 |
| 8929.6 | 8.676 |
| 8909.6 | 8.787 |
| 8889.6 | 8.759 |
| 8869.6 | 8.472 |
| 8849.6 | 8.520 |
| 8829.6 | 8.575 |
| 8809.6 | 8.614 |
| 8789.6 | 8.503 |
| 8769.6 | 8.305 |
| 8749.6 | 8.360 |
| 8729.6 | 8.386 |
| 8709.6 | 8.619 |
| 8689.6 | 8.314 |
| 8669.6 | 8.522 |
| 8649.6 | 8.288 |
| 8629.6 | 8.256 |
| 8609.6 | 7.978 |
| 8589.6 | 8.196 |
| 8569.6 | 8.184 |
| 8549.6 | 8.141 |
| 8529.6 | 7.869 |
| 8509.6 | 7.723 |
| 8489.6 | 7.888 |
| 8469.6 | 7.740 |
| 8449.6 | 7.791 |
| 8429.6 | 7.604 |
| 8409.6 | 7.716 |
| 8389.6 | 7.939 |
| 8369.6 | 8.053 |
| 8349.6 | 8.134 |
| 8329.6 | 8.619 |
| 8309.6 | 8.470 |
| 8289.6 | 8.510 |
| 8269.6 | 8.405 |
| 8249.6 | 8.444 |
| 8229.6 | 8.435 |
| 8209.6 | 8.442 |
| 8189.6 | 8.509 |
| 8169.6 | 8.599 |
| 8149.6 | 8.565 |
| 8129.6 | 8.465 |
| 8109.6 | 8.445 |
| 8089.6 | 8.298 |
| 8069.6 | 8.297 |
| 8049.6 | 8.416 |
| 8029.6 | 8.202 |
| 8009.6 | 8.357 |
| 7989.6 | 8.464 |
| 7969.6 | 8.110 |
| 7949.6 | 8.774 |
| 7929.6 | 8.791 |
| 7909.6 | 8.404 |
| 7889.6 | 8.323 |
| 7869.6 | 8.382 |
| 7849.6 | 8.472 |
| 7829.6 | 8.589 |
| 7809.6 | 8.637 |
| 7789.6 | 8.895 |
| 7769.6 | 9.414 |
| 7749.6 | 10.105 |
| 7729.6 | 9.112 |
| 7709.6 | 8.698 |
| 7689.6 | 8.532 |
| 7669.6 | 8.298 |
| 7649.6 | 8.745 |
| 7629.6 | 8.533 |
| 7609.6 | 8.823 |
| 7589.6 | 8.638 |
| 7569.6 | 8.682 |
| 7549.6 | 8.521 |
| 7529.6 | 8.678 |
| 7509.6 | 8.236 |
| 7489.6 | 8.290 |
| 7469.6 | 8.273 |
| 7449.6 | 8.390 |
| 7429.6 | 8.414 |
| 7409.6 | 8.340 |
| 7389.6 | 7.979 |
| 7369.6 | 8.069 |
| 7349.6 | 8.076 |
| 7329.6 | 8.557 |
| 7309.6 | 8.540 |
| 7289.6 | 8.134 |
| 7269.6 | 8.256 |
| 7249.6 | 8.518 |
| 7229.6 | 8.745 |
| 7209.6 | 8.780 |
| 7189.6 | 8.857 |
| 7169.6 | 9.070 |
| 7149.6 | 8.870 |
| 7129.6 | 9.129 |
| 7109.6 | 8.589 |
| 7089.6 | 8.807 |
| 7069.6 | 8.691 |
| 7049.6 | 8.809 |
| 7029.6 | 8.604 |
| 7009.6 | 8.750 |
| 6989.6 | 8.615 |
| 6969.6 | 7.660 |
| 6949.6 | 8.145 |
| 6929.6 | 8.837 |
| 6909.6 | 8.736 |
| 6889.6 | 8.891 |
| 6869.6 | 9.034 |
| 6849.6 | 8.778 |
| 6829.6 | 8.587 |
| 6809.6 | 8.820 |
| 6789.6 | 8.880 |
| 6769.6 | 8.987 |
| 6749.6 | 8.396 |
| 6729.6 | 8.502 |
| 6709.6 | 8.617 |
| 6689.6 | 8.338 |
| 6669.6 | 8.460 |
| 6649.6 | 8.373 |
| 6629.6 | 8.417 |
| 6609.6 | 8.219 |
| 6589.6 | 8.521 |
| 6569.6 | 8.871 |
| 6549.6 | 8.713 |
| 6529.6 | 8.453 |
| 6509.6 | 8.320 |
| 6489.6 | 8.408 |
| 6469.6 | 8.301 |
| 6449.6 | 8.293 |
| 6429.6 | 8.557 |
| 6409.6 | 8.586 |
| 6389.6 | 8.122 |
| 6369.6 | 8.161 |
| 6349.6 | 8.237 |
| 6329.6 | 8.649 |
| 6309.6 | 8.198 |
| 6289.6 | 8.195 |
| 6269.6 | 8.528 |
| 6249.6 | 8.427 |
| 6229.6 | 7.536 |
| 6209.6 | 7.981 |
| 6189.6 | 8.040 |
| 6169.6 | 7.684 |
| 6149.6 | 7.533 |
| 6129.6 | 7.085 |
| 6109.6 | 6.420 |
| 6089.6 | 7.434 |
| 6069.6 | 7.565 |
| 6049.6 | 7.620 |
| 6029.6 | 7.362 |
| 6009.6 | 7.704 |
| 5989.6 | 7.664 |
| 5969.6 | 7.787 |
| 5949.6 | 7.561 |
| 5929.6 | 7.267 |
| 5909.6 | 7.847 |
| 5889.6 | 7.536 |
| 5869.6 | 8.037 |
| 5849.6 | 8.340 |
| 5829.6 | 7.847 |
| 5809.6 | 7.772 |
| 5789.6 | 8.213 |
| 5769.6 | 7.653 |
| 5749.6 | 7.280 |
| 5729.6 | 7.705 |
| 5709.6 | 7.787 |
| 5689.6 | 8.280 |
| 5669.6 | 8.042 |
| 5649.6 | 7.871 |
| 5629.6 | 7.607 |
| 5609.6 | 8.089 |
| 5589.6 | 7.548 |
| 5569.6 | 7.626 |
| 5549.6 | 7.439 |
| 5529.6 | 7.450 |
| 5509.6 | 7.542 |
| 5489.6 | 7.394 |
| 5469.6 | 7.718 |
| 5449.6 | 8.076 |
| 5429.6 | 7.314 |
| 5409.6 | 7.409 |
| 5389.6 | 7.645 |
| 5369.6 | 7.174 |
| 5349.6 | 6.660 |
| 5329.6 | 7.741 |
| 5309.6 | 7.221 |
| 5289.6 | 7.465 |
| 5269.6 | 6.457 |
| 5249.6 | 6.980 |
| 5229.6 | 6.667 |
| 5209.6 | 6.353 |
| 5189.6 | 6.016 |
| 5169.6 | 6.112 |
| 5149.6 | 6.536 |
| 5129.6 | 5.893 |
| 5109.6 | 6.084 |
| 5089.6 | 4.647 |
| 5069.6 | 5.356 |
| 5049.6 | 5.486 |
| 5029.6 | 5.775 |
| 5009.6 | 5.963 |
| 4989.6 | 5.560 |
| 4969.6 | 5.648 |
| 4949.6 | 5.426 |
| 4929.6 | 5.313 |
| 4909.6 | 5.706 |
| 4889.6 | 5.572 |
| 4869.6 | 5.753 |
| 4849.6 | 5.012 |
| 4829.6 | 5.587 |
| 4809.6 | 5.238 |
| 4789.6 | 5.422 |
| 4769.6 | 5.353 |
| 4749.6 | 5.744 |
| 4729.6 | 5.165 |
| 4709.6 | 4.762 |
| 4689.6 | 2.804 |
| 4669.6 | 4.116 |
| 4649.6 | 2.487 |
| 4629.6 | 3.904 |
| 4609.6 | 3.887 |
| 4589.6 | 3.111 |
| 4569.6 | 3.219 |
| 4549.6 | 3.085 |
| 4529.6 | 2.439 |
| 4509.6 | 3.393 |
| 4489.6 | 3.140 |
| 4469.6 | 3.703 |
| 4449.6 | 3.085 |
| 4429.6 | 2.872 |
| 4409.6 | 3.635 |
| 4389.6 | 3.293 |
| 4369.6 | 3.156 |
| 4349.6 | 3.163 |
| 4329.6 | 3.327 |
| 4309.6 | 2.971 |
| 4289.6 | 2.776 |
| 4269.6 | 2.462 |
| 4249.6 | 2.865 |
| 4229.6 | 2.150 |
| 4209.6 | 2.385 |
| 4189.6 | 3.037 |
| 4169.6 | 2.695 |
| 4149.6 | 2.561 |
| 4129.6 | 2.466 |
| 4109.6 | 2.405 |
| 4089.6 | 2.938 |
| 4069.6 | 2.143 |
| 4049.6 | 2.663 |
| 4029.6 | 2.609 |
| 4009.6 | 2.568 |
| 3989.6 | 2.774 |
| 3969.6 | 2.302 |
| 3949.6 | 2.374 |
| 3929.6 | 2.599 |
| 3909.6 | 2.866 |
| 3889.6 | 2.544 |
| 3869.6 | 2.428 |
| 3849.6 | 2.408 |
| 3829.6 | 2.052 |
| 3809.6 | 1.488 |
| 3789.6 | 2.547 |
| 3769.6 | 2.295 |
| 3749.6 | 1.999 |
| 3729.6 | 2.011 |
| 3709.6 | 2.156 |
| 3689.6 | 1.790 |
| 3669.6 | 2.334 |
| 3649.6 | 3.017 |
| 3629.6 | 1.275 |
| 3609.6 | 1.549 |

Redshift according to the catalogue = 0.181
